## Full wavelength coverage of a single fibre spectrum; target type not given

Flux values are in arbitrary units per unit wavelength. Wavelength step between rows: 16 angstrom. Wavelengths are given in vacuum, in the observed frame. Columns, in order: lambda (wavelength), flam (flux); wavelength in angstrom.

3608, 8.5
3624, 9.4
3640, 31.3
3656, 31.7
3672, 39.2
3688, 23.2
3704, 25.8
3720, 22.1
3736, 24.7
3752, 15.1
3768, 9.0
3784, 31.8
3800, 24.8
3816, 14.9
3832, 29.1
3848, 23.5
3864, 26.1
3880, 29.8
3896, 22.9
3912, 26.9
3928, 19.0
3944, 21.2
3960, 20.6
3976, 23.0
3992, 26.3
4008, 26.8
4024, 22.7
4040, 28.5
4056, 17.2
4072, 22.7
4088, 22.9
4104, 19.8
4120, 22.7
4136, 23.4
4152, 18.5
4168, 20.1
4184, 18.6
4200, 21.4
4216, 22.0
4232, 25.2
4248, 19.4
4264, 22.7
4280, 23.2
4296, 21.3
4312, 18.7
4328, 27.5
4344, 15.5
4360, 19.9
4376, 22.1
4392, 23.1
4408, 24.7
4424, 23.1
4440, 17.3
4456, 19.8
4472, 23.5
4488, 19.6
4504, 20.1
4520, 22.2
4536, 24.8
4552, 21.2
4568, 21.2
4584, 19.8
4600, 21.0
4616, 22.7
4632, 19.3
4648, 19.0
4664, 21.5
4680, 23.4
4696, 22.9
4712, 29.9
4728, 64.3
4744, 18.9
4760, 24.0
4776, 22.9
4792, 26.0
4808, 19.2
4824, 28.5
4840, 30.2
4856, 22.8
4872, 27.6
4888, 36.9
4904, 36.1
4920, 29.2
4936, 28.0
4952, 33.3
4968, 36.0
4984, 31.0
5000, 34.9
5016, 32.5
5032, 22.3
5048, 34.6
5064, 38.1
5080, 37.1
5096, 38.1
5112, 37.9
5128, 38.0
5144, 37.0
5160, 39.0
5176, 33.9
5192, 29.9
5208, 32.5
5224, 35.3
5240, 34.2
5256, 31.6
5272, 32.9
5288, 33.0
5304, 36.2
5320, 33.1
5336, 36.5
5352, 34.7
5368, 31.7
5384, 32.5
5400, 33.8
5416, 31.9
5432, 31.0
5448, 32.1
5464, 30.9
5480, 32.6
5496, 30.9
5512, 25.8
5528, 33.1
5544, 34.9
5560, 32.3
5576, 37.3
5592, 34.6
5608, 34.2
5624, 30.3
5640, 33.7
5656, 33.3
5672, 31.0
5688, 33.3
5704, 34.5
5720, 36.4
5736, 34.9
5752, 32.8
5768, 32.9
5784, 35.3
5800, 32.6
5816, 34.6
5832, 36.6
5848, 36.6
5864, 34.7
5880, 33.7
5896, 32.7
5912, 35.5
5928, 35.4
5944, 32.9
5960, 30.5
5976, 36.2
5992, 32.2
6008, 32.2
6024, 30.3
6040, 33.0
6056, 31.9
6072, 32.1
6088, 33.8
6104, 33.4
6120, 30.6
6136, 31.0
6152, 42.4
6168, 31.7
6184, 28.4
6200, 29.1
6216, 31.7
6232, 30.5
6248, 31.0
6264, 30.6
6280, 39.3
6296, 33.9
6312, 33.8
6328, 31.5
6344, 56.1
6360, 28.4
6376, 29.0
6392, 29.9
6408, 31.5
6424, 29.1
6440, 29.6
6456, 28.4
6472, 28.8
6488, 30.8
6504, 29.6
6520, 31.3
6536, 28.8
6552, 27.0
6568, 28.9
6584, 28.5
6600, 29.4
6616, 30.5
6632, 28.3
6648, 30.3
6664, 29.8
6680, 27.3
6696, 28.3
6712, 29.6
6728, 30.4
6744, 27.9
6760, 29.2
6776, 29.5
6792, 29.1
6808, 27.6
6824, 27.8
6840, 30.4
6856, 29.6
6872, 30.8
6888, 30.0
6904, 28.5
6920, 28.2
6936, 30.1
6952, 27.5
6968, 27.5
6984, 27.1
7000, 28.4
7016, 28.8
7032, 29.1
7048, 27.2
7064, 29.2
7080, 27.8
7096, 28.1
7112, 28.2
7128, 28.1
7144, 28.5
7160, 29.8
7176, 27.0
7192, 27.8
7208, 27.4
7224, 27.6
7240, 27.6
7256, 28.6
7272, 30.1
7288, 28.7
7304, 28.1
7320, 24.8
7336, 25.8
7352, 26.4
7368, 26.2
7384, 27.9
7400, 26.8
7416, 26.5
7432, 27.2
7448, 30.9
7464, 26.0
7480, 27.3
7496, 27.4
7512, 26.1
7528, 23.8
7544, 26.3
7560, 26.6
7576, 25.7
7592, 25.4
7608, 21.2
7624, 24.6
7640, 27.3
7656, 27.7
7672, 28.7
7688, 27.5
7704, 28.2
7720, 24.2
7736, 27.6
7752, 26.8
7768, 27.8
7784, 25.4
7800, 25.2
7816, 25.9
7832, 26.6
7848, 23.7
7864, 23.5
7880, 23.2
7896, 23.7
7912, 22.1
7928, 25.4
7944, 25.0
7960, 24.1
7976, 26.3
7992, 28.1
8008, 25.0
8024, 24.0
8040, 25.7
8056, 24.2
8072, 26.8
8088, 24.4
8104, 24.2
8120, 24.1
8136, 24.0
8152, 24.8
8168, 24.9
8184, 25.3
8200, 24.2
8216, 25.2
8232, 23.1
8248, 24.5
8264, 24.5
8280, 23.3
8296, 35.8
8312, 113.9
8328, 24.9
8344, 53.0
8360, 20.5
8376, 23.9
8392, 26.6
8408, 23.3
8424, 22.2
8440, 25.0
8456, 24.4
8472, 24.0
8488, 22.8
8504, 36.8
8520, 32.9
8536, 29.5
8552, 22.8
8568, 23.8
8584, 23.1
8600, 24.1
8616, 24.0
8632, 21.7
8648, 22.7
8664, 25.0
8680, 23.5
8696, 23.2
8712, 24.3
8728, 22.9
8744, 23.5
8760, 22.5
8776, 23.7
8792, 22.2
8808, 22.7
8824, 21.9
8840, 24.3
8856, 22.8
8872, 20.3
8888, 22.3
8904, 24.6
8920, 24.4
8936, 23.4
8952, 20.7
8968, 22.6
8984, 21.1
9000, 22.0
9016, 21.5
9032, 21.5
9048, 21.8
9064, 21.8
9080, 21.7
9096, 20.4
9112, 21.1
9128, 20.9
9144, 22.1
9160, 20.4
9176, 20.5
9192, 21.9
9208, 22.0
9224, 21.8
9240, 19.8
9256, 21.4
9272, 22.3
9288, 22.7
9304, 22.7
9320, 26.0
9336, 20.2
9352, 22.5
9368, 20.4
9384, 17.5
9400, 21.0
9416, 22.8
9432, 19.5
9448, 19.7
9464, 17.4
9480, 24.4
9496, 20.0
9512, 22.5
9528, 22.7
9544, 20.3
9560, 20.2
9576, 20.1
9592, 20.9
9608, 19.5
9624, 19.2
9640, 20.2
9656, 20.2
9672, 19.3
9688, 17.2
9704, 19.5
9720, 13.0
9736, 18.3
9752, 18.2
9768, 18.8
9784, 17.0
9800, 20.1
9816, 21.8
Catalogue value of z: 0.27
